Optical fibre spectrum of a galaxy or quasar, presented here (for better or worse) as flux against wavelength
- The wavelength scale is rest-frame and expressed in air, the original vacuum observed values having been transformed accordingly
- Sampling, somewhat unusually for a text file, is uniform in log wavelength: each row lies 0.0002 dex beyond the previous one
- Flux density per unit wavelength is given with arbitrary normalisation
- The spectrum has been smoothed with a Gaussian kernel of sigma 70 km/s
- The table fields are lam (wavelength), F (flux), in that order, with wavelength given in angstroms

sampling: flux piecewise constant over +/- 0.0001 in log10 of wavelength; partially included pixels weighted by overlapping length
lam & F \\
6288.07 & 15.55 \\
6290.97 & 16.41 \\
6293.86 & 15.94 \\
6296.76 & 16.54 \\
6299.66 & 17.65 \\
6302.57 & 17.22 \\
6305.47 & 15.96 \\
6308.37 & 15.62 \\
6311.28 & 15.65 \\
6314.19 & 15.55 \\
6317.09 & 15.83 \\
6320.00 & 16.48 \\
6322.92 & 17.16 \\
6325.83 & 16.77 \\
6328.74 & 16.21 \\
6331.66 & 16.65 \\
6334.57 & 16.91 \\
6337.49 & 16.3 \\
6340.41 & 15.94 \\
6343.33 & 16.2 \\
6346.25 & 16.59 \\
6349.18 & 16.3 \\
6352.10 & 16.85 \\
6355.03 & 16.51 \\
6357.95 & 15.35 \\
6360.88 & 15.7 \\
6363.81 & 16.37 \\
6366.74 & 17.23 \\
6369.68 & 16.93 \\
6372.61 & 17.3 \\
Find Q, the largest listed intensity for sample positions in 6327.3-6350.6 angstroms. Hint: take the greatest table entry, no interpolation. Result 16.91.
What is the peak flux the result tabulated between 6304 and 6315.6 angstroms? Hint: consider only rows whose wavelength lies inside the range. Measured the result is 15.96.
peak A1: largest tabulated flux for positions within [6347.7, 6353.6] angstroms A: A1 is 16.85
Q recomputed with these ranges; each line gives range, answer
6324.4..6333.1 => 16.77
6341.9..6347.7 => 16.59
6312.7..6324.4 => 17.16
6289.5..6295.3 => 16.41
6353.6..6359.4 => 16.51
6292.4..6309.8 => 17.65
